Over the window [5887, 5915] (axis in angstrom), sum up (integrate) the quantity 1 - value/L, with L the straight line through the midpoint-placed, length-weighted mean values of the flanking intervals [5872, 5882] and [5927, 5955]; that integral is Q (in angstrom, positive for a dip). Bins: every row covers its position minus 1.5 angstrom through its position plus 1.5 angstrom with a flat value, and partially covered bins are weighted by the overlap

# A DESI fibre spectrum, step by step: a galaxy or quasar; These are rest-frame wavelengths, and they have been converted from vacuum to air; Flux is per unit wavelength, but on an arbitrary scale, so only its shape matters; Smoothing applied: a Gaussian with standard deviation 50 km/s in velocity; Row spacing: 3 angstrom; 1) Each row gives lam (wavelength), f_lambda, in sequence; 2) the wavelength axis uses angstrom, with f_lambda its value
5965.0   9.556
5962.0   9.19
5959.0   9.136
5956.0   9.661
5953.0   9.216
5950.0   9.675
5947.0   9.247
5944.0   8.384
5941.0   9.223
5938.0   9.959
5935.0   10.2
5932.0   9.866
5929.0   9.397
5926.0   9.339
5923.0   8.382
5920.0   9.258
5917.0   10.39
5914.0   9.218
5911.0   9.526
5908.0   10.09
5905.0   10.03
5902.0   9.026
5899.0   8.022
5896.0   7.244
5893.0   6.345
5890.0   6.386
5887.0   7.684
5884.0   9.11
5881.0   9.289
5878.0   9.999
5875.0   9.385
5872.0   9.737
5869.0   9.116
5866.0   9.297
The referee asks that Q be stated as 3.4 angstrom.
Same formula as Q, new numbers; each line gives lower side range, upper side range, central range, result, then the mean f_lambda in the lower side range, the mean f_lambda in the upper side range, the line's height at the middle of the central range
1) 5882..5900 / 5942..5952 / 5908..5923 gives -2.4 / 7.5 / 9.11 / 8.21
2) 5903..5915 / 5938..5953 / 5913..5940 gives -0.2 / 9.71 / 9.22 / 9.48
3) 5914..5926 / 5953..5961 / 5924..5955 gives -0.3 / 9.33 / 9.35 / 9.34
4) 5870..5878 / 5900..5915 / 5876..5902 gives 4.0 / 9.62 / 9.54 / 9.58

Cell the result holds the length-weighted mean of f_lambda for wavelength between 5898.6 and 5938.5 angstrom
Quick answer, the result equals 9.51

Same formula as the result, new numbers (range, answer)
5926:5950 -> 9.47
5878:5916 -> 8.58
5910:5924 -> 9.38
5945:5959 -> 9.38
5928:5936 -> 9.82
